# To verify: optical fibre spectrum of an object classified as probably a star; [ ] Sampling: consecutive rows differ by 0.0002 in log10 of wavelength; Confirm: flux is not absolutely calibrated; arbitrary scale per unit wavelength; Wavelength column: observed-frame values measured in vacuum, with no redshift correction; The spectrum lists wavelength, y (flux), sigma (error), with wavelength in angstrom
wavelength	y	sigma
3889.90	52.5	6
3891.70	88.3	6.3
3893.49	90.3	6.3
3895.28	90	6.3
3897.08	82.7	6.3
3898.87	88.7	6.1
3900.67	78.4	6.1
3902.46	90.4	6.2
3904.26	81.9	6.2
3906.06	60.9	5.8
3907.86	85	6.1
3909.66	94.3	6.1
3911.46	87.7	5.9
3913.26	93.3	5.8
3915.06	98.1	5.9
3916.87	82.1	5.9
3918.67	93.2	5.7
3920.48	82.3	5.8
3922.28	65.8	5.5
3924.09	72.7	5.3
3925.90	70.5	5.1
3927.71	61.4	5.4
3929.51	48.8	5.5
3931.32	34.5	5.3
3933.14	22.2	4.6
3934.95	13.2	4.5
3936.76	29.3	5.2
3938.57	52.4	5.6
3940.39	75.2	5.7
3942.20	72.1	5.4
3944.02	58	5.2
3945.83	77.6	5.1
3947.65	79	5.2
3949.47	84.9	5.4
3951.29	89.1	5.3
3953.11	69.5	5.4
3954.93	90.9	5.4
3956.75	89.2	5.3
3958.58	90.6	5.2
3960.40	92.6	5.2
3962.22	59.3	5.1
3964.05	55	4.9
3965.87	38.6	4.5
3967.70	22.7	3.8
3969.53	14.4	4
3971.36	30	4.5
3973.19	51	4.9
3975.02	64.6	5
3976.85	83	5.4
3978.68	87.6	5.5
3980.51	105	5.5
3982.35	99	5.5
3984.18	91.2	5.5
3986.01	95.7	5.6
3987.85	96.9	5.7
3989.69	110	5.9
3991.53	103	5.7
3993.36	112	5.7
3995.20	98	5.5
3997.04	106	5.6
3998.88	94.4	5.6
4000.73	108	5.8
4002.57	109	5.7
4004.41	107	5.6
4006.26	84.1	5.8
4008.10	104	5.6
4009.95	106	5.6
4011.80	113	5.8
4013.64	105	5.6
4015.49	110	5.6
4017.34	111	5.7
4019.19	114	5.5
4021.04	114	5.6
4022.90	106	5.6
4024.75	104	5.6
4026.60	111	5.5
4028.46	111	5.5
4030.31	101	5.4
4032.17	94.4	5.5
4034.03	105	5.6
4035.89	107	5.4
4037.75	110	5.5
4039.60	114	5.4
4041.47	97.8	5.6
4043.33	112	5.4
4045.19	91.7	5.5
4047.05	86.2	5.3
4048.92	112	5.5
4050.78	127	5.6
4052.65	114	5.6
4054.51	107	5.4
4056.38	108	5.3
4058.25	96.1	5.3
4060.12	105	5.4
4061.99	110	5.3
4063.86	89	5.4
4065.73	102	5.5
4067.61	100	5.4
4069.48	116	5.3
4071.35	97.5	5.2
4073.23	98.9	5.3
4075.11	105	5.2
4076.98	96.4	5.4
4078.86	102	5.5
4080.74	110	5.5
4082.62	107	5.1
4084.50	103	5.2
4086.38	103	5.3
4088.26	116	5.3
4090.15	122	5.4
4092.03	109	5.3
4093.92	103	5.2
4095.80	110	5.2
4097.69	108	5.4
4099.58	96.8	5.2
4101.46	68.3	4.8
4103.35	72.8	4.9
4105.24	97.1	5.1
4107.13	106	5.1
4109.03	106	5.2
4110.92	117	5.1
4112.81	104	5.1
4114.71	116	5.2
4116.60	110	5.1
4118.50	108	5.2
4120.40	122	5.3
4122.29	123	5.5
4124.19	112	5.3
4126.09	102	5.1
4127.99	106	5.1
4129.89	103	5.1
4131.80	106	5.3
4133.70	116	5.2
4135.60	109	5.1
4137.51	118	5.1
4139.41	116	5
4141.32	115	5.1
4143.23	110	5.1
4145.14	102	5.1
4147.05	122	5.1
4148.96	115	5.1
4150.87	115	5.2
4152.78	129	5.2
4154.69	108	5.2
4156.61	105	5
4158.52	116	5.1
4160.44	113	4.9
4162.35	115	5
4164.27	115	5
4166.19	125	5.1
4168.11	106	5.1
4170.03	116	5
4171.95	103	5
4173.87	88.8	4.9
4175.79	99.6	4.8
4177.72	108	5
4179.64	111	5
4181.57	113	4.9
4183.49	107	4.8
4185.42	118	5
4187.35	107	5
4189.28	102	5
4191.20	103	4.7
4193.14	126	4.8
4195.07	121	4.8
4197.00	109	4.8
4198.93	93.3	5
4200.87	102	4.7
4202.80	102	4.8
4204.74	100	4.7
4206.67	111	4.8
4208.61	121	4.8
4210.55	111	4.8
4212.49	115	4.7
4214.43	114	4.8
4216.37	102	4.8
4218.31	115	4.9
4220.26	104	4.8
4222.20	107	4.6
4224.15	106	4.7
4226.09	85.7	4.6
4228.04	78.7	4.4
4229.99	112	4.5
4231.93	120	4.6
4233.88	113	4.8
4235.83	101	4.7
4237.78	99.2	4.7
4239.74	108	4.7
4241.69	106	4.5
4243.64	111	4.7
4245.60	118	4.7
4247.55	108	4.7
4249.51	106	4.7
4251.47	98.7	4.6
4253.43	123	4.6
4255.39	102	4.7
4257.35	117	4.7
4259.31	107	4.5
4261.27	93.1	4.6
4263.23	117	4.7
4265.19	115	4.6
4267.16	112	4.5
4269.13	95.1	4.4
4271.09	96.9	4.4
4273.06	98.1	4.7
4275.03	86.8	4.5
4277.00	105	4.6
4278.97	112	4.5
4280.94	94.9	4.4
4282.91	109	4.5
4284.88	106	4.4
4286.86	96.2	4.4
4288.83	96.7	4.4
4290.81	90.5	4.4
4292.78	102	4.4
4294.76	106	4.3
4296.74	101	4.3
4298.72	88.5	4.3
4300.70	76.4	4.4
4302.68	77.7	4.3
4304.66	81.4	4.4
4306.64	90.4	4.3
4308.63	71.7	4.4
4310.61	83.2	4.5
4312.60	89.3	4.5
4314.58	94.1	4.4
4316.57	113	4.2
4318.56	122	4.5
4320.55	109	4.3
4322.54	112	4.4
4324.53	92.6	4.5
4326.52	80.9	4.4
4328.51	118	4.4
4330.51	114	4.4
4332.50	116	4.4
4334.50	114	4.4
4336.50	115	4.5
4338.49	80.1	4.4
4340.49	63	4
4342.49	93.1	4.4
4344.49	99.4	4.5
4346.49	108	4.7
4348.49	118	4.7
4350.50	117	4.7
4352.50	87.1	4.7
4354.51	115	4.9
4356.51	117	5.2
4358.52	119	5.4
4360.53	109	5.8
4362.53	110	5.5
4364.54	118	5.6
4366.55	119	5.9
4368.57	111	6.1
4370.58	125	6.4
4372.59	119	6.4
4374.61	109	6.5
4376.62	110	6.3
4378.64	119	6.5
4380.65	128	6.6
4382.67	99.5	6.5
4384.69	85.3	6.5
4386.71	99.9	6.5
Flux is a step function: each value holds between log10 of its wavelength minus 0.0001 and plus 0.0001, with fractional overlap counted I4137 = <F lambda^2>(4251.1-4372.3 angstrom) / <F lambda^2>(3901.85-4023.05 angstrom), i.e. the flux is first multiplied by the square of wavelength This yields 1.51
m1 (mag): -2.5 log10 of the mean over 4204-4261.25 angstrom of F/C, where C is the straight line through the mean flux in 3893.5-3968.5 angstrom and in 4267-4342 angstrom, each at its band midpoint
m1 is -0.16 mag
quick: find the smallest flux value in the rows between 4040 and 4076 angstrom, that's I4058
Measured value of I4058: 86.2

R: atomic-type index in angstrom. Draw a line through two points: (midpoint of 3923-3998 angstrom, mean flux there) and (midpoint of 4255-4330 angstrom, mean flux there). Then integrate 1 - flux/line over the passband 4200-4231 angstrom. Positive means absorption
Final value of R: -4.4 angstrom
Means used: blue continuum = 70.7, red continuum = 99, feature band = 105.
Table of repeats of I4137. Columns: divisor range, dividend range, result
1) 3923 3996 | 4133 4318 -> 1.71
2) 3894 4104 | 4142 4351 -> 1.31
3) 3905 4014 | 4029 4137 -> 1.44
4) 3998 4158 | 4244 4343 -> 1.04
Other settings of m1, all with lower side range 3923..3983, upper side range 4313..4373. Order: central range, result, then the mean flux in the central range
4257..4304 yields 0.01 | 99.6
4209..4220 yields -0.20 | 111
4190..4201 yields -0.21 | 109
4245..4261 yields -0.13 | 109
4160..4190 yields -0.23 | 109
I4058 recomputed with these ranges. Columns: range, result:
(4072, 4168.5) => 68.3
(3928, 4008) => 13.2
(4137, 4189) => 88.8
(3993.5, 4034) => 84.1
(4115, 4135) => 102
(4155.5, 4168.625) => 105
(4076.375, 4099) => 96.4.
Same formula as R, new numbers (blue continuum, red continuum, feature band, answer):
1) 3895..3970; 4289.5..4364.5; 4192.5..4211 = -3.87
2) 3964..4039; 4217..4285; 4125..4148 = -2.46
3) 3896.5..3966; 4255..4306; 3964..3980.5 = 5.00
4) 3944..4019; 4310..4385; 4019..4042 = -4.67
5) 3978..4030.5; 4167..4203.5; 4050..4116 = 0.81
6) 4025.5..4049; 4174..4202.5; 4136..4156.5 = -1.48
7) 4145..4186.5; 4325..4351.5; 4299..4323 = 2.57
